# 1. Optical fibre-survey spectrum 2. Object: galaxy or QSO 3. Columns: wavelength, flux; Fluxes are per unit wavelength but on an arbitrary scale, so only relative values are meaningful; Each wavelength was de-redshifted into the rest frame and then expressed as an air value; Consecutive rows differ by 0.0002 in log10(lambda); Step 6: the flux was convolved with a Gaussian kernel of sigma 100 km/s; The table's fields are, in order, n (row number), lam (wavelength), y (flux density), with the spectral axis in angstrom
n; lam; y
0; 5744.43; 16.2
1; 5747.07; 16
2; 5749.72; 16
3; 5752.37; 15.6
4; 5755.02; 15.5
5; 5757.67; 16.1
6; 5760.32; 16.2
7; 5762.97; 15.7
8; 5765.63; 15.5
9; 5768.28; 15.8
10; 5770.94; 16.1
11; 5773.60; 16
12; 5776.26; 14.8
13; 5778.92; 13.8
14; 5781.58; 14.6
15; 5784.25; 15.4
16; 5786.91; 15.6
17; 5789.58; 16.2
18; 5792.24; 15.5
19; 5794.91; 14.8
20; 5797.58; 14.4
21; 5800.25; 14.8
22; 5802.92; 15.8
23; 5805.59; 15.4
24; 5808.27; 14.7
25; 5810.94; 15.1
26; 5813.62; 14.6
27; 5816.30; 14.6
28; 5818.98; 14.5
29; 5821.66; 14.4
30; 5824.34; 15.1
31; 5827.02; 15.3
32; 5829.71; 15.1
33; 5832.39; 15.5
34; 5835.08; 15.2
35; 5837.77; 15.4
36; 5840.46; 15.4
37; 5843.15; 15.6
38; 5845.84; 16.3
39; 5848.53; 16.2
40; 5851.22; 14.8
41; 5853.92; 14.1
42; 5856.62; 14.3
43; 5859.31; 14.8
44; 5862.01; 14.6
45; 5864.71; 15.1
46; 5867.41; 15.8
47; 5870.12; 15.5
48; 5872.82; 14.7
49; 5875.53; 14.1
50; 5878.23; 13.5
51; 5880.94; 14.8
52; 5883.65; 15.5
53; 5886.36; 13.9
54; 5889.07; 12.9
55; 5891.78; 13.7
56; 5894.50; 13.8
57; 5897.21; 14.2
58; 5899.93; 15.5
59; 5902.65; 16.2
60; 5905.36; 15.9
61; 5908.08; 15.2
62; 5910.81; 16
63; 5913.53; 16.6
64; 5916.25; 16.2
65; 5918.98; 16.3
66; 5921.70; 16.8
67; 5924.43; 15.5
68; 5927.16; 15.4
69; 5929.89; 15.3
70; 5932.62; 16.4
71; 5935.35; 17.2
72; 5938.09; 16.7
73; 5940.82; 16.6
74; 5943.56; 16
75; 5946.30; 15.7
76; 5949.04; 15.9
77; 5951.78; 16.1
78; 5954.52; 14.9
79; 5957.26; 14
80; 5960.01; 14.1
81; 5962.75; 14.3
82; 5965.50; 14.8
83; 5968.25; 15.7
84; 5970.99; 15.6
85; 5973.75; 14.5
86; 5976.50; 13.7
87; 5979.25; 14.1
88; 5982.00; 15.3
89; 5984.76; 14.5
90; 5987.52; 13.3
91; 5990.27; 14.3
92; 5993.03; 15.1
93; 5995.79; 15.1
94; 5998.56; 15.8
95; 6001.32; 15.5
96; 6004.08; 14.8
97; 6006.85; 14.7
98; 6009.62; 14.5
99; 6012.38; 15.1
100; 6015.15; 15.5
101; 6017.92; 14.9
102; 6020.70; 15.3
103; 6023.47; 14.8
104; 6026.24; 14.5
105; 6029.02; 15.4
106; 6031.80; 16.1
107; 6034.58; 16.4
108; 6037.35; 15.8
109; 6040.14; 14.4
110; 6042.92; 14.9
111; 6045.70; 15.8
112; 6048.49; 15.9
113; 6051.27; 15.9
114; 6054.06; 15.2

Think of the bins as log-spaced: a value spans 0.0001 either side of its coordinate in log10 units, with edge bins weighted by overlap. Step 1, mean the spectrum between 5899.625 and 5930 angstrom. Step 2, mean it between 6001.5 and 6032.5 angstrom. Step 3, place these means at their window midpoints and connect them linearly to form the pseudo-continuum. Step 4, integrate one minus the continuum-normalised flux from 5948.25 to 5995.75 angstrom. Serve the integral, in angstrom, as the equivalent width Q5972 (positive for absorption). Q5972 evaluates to 2.3 angstrom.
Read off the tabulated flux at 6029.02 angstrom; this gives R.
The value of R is 15.4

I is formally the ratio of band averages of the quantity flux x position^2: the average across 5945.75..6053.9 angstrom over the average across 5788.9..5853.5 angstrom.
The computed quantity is 1.05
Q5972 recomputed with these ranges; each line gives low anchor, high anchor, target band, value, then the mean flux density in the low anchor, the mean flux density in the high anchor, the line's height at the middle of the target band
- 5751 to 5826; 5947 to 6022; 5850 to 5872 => 0.33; 15.2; 14.9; 15.1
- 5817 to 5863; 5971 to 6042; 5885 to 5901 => 1.14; 15.1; 14.9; 15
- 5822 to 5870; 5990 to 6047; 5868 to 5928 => 0.36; 15.2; 15.2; 15.2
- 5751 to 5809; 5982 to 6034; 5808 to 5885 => 1.40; 15.4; 15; 15.3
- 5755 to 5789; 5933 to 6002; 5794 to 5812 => 0.50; 15.5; 15.2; 15.4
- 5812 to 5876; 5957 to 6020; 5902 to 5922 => -1.60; 15.1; 14.8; 14.9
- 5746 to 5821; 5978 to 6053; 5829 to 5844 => -0.10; 15.3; 15.1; 15.3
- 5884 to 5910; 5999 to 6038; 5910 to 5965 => -3.46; 14.7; 15.2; 14.9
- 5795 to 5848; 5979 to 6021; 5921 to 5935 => -0.90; 15.1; 14.9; 15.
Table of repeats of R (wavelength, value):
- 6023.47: 14.8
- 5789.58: 16.2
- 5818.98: 14.5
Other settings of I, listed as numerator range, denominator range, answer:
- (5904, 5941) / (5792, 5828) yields 1.13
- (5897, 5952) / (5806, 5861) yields 1.10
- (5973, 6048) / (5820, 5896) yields 1.06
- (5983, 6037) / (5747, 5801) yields 1.06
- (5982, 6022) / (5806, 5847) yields 1.05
